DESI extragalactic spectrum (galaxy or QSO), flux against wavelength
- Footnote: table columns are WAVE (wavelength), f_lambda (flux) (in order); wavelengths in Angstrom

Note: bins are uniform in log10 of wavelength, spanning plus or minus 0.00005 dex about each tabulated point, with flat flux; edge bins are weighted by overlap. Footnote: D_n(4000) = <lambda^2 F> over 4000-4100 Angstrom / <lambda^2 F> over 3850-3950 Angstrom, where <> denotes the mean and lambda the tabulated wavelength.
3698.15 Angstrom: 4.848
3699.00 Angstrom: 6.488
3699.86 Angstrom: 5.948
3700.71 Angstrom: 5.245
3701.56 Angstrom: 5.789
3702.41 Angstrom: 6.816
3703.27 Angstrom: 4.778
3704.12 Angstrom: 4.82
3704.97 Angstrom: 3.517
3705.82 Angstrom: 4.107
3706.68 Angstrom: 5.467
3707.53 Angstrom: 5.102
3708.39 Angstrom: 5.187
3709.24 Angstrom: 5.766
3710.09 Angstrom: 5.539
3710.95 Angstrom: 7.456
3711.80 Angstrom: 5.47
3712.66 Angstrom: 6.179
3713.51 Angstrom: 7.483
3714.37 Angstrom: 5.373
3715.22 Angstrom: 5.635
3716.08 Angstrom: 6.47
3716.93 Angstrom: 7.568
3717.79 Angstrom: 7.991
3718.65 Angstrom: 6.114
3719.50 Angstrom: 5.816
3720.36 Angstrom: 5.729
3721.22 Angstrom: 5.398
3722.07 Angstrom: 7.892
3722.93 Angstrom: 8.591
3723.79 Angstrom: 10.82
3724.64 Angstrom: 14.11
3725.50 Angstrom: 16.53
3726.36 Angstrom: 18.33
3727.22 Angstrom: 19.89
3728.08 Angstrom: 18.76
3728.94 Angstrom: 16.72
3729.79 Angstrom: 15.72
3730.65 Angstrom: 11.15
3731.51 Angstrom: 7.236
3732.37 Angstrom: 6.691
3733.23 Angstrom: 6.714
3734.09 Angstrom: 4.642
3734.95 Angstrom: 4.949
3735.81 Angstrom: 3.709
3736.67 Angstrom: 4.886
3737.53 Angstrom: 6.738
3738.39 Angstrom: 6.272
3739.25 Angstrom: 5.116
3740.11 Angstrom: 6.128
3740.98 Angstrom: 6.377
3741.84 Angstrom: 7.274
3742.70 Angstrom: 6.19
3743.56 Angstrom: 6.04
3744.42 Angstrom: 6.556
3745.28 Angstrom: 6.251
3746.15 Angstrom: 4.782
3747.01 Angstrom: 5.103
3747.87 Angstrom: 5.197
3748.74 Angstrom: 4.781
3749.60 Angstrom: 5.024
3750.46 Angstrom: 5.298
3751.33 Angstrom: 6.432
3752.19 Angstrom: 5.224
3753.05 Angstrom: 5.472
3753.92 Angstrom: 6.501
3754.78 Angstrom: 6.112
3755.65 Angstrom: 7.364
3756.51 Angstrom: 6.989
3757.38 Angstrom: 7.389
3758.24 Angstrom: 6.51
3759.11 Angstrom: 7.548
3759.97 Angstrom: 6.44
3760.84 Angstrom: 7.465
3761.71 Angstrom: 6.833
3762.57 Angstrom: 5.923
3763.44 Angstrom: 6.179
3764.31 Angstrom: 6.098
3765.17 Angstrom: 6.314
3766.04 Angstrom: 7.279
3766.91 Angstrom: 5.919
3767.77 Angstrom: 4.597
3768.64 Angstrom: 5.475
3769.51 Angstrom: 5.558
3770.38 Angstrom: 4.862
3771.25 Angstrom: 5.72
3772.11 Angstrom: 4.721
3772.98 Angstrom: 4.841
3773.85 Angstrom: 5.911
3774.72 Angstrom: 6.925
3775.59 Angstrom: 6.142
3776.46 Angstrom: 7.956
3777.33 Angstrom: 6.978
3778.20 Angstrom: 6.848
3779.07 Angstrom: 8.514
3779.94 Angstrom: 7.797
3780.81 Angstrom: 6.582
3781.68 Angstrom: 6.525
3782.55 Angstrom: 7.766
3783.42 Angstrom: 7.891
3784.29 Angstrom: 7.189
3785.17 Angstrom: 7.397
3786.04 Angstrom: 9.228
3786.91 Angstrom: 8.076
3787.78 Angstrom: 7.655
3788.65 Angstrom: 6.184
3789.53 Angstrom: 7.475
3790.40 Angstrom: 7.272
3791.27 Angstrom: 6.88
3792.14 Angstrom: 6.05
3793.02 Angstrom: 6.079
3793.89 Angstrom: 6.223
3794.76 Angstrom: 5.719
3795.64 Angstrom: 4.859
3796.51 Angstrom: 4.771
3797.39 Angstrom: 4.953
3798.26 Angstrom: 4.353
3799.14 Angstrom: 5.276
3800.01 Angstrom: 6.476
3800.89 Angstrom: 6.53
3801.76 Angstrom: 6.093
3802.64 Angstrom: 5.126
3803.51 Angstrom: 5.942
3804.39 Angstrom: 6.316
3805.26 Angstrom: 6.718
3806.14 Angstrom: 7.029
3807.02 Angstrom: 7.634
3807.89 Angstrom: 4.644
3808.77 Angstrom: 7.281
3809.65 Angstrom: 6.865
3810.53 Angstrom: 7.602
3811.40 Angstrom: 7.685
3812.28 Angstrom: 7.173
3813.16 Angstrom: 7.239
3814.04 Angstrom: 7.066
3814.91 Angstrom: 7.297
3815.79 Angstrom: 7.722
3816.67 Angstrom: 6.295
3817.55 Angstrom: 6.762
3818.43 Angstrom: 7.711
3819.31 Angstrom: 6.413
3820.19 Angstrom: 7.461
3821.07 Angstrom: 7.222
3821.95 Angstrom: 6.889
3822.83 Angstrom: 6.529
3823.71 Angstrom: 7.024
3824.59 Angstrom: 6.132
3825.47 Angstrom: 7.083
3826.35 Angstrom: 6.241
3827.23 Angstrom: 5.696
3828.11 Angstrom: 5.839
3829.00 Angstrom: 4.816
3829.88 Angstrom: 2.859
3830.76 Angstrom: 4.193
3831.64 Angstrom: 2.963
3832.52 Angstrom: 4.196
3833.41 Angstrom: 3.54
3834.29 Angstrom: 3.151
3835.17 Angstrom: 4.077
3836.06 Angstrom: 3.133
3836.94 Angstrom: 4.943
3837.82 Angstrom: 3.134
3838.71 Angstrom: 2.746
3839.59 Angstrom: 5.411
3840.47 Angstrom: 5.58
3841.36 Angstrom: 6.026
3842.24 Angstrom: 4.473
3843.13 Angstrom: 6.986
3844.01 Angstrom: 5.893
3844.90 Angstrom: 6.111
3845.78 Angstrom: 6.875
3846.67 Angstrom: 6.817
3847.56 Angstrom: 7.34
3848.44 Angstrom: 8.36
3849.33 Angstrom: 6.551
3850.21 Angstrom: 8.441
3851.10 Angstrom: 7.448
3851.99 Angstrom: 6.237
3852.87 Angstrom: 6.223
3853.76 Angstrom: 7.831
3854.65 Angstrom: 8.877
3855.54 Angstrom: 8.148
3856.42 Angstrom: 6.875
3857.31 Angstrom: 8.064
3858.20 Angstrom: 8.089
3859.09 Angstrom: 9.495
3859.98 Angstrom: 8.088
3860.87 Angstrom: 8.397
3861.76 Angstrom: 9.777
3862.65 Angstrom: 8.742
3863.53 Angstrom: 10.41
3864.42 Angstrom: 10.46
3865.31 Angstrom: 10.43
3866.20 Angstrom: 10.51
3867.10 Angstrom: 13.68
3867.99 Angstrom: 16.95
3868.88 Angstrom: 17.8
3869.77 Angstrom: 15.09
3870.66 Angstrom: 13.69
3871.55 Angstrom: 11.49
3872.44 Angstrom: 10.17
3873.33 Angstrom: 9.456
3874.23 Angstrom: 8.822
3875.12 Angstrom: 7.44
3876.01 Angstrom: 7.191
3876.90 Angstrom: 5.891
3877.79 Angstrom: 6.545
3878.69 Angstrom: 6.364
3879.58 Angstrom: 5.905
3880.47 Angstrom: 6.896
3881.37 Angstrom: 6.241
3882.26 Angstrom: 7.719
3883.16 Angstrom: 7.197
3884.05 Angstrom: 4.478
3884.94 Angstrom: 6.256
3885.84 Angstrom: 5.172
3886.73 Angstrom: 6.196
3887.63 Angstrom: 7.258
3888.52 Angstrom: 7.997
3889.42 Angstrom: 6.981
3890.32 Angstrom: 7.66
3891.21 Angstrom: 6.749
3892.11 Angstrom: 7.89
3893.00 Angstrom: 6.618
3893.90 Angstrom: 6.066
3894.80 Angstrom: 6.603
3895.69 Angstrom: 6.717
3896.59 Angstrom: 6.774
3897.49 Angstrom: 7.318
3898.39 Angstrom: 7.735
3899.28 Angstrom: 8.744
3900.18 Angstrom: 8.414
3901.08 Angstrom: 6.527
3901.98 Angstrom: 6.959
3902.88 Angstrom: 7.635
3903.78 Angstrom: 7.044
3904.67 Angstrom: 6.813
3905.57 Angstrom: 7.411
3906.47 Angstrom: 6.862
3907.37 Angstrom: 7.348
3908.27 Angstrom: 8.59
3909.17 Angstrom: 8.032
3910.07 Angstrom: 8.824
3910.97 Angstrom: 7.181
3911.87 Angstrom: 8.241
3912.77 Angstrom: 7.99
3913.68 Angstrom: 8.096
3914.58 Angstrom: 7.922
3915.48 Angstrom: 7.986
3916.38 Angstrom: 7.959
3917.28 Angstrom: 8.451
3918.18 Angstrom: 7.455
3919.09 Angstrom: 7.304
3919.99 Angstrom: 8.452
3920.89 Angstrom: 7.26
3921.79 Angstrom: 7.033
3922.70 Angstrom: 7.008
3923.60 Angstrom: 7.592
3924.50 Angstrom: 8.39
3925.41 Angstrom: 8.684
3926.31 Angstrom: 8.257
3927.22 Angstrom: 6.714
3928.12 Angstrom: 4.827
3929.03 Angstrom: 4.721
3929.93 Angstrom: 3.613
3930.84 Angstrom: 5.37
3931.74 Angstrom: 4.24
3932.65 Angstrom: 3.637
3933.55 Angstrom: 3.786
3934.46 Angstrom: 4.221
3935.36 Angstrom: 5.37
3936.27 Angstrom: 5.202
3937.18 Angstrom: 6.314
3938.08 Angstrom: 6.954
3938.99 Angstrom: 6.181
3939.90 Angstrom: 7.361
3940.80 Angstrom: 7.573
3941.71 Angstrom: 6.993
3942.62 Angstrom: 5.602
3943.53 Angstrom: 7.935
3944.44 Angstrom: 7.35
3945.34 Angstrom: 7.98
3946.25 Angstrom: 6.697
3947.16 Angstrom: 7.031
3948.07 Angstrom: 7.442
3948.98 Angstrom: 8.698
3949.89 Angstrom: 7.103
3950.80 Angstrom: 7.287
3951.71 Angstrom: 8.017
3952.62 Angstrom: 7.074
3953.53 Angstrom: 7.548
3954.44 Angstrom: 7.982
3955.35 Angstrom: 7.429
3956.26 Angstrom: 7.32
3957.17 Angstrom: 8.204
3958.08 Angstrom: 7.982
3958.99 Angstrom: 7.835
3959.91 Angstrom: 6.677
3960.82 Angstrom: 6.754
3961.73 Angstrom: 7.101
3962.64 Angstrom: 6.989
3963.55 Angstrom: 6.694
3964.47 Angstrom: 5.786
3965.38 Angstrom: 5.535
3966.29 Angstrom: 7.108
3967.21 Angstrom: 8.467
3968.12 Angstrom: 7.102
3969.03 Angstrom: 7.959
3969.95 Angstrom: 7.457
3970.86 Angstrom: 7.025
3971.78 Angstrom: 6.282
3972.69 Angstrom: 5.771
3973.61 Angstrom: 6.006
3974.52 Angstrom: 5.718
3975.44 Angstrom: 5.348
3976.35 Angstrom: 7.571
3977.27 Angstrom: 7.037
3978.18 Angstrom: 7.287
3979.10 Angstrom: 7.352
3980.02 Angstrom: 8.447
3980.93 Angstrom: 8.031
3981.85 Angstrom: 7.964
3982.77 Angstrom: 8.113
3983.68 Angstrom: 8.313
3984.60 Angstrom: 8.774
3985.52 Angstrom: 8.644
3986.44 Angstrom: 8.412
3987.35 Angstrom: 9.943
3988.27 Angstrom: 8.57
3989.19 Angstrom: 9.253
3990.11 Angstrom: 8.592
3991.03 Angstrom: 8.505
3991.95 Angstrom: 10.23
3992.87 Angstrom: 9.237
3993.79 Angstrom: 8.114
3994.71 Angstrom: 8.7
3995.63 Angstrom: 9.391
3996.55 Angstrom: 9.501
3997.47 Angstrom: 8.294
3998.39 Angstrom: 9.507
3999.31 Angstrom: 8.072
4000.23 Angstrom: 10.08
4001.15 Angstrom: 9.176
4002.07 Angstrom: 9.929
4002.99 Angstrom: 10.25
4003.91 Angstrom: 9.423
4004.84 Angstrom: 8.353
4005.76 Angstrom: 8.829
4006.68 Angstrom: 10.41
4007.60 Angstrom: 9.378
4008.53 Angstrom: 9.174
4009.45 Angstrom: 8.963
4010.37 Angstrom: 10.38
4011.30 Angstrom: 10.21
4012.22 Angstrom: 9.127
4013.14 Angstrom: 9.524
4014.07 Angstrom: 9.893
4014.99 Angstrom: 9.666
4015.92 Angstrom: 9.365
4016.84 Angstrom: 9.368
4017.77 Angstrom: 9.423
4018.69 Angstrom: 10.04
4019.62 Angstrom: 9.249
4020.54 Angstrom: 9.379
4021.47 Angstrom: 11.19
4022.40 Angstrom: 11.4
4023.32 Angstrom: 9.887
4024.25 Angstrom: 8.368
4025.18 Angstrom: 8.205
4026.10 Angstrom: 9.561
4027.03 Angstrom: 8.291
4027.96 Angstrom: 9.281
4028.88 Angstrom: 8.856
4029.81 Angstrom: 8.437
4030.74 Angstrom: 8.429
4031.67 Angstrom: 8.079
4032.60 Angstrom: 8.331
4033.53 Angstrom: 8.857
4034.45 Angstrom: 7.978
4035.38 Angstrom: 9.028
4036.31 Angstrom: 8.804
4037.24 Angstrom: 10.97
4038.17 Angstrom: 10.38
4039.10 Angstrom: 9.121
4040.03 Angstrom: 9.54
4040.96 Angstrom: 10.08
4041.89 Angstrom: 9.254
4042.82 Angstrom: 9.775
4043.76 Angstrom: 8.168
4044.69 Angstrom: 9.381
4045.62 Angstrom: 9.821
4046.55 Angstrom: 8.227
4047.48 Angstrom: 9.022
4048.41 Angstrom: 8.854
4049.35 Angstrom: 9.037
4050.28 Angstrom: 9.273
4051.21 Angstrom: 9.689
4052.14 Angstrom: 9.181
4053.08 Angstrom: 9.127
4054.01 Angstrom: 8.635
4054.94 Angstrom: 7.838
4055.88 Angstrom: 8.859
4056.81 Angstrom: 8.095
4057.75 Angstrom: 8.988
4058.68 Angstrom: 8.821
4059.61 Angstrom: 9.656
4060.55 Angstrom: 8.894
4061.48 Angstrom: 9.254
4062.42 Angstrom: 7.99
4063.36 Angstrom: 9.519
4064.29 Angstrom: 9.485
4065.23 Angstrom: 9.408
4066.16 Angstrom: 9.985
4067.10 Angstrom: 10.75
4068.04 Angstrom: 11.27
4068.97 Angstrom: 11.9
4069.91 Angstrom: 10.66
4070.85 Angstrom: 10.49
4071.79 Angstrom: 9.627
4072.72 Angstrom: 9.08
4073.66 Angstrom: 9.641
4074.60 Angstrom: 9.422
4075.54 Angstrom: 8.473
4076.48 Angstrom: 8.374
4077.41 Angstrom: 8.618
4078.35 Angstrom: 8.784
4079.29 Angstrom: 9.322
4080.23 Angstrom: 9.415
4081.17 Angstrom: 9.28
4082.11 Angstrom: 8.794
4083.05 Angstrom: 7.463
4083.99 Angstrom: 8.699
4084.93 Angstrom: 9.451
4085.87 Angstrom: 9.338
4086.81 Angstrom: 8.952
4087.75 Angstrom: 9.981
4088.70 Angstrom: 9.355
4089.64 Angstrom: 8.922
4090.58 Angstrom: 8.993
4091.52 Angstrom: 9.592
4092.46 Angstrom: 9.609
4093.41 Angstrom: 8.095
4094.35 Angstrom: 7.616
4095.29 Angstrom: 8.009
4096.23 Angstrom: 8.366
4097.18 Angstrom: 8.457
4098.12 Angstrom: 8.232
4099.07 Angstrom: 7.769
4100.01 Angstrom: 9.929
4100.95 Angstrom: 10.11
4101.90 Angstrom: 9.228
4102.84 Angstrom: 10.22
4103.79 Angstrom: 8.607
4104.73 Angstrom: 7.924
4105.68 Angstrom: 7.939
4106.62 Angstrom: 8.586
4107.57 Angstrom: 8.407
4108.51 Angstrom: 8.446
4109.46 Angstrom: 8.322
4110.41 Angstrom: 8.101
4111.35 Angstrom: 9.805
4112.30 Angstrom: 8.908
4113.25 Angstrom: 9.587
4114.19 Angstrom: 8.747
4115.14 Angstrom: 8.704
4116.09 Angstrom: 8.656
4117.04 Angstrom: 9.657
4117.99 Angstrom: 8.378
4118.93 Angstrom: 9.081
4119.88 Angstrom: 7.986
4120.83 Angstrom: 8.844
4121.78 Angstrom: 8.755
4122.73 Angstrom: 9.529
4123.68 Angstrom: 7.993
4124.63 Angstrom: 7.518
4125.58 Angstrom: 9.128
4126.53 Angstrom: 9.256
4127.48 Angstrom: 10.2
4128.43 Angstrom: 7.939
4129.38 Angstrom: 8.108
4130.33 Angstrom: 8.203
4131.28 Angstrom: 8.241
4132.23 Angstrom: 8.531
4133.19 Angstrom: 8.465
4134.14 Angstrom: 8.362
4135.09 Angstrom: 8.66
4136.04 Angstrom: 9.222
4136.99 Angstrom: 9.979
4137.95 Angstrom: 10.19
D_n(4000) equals 1.30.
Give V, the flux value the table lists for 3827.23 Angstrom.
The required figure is 5.696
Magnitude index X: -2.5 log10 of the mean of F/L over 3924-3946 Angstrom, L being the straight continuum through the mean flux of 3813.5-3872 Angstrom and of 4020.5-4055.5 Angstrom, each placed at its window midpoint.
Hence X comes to 0.32 mag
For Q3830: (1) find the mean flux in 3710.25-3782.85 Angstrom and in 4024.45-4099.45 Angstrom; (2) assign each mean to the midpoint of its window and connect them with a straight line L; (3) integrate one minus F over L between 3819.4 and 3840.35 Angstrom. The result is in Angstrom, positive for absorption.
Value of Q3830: 7.3 Angstrom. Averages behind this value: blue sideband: 7.26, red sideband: 9.09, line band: 5.04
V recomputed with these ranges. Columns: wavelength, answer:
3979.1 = 7.352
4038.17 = 10.38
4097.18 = 8.457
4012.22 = 9.127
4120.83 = 8.844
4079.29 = 9.322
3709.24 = 5.766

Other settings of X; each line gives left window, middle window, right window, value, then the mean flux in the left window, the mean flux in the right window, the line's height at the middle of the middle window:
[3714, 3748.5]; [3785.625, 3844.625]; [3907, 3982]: 0.29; 8.27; 7.02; 7.78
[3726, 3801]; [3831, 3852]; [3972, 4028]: 0.37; 6.96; 8.85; 7.58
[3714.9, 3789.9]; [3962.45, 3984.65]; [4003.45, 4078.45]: 0.24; 7.35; 9.32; 8.86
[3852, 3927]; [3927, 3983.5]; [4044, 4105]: 0.25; 8.17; 9.14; 8.51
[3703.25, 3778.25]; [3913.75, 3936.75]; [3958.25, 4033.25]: 0.24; 7.03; 8.49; 8.09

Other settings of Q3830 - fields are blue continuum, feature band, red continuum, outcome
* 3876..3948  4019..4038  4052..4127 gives -2.02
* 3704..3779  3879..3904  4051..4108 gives 3.30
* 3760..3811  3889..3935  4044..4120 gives 3.15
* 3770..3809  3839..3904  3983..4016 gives -3.84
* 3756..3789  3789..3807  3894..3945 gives 1.85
